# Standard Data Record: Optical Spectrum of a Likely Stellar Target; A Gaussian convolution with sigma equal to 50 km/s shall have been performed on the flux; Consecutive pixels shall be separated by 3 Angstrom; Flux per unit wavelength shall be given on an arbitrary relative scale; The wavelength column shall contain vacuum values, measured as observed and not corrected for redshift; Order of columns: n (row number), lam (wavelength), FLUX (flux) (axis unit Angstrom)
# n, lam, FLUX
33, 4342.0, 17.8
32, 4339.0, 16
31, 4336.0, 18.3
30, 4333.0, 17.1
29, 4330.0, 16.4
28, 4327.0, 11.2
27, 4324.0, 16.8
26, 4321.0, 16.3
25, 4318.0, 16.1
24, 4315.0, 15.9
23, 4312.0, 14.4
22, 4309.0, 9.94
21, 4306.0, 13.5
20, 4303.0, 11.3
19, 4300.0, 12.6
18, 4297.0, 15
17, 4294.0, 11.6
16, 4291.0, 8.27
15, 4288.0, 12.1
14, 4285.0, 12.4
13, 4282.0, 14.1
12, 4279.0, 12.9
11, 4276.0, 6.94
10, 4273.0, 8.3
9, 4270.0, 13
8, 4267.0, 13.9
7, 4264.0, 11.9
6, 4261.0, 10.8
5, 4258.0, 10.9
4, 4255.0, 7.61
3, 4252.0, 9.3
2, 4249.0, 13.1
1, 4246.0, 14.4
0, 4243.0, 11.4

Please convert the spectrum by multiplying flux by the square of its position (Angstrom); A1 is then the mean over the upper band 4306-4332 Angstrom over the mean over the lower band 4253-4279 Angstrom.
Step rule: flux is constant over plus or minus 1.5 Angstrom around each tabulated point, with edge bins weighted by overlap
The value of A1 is 1.4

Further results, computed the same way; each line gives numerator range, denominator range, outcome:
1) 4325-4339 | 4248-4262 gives 1.60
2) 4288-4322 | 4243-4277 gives 1.22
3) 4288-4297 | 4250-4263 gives 1.15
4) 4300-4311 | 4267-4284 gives 1.06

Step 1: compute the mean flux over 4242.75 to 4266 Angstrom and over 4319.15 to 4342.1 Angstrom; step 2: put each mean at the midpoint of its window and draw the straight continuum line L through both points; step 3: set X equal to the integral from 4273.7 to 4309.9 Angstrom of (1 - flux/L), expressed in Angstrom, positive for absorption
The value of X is 5.2 Angstrom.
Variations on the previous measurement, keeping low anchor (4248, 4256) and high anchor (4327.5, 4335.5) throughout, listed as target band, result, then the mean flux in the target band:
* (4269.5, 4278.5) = 1.8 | 9.4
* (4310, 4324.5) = -0.5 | 15.6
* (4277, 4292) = 0.7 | 11.9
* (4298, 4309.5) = 1.6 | 12.1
